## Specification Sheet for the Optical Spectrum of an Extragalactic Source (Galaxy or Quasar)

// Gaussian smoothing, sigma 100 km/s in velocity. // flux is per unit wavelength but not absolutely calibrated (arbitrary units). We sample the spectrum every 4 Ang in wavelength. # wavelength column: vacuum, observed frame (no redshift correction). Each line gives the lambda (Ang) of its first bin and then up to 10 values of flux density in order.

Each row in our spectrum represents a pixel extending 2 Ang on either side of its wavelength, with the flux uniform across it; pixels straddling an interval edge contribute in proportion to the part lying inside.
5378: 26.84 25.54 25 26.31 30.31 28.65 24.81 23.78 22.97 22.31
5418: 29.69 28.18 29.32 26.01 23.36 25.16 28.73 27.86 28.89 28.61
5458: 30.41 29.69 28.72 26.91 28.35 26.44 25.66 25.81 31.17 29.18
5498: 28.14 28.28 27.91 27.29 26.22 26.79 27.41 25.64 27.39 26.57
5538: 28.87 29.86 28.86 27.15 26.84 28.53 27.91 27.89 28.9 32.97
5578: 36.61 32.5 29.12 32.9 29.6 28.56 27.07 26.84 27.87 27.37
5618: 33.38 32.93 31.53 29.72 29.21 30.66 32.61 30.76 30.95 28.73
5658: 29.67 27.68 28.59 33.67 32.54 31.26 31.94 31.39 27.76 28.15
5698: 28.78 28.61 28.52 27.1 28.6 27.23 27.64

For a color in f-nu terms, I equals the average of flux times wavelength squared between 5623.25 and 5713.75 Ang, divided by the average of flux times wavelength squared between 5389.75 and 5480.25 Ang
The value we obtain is 1.20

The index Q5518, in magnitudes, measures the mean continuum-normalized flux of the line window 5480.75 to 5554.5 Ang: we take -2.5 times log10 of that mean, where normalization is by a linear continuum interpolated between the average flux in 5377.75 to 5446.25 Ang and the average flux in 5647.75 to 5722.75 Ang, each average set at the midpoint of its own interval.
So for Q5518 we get -0.01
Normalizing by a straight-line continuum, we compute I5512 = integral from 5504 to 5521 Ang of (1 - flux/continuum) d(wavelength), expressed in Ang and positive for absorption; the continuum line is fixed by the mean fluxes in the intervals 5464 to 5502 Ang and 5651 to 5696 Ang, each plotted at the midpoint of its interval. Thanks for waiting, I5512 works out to 0.7 Ang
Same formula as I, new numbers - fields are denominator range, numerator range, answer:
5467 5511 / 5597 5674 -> 1.14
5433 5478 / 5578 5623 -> 1.13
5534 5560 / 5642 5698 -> 1.12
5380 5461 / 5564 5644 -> 1.21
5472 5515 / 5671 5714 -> 1.15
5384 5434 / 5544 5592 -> 1.21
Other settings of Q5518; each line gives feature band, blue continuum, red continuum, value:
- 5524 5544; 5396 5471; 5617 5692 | 0.041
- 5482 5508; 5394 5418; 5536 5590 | -0.011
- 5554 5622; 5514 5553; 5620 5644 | -0.014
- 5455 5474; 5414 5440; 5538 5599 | -0.054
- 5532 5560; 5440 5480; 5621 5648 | 0.060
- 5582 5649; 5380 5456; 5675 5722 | -0.066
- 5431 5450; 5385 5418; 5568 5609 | 0.009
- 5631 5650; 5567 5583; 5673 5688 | 0.043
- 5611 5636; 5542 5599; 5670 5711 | -0.025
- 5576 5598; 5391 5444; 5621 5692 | -0.087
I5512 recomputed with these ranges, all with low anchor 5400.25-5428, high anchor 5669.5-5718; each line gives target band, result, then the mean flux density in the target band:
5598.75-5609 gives 0.4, 27.2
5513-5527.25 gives 0.4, 26.6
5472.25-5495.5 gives -0.8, 27.7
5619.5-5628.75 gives -1.1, 32.1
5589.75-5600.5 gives -0.6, 29.8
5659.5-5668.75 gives 0.2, 28.7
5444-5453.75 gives -0.8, 28.4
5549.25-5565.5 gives 0.1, 27.7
